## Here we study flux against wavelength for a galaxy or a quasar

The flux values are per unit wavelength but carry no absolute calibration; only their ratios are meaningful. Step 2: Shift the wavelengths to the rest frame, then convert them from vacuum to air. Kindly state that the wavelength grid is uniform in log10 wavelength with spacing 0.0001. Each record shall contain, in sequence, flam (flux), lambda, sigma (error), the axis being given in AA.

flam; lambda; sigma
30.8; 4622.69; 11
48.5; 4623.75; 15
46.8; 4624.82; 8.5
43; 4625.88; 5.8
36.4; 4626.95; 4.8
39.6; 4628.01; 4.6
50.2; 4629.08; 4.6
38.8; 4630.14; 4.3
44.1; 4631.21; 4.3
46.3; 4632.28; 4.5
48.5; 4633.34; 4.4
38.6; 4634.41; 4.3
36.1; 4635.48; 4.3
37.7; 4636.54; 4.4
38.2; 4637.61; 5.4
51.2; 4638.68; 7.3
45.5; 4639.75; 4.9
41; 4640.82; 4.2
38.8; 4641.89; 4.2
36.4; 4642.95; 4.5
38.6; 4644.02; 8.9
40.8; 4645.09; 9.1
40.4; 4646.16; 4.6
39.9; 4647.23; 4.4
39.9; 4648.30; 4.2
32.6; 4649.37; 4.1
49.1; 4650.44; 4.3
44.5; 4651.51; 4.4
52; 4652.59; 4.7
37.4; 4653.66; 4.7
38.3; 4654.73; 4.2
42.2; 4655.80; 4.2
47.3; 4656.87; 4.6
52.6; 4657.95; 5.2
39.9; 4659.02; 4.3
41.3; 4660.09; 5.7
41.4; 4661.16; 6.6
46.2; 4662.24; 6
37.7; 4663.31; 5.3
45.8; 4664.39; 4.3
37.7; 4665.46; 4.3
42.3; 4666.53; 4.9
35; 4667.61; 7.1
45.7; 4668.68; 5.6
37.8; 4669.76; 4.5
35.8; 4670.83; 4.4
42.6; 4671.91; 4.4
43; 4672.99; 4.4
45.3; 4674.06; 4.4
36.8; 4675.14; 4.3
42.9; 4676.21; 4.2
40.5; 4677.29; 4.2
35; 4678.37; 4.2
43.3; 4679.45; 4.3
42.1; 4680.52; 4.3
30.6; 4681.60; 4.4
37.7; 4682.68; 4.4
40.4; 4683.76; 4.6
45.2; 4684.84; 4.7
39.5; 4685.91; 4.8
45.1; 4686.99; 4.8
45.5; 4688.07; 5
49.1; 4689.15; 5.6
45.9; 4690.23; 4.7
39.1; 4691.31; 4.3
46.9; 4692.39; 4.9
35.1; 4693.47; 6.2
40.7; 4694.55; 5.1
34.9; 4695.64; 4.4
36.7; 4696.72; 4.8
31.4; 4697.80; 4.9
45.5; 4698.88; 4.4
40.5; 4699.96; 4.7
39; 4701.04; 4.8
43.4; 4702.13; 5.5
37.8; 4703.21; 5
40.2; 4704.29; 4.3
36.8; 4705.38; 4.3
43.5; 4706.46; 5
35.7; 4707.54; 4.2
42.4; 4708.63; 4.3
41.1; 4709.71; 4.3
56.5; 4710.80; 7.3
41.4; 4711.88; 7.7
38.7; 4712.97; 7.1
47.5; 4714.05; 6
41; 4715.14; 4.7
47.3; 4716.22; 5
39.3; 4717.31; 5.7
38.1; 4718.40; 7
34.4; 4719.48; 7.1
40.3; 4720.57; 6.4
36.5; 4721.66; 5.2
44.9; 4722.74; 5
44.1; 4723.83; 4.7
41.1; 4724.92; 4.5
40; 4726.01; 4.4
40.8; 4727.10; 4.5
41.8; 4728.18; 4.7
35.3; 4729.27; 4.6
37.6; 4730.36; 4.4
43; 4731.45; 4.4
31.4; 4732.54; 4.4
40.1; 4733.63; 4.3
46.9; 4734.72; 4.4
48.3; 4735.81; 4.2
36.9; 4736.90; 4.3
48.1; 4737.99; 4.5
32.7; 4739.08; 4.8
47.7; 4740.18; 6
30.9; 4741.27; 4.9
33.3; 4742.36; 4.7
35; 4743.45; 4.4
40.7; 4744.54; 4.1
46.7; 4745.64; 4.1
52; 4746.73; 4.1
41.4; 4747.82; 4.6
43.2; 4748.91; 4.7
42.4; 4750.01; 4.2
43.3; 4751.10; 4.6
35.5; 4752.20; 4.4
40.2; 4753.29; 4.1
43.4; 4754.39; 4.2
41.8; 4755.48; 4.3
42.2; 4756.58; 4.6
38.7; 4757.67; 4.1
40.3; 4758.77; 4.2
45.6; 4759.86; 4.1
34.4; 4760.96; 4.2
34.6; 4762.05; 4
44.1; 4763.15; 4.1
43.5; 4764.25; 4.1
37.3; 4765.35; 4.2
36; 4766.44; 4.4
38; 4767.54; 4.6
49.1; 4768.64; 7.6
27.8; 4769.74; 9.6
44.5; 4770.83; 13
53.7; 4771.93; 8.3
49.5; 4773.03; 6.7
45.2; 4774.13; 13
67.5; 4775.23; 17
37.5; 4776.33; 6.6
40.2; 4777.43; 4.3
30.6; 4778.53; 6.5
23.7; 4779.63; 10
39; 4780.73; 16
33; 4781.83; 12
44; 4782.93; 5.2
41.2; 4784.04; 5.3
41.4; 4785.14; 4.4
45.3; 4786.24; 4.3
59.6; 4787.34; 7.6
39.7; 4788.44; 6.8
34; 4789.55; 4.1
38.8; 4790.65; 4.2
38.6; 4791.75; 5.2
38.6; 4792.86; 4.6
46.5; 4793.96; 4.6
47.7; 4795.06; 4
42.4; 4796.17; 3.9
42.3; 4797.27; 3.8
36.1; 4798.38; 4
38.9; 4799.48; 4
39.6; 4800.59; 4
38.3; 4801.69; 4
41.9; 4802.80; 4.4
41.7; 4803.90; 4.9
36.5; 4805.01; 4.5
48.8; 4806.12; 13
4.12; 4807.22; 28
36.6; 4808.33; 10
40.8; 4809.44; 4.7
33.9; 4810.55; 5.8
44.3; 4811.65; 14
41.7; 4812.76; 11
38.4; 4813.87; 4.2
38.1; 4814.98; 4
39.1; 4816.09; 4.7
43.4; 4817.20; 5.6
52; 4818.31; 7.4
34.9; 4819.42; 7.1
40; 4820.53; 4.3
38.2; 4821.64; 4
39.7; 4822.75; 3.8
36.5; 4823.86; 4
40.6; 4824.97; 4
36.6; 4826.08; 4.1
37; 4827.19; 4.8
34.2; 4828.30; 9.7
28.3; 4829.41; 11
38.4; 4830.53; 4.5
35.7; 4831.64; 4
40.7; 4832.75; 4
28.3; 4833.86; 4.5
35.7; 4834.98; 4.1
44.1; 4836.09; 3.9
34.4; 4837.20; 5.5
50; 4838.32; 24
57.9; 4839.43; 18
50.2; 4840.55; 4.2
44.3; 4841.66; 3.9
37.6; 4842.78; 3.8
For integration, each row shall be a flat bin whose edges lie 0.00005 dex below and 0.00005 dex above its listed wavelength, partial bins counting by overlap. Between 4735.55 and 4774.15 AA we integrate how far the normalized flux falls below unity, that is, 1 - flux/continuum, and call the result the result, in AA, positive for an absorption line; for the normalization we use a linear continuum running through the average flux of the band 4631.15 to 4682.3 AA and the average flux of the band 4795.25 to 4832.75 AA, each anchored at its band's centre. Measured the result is -1.8 AA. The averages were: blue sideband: 41.4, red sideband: 38.3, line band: 41.2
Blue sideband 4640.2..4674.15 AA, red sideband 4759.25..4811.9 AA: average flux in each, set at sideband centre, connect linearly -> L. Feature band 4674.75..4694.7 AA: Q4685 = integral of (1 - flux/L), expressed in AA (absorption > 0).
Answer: 0.0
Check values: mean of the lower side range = 41.5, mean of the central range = 41.2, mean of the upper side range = 40.3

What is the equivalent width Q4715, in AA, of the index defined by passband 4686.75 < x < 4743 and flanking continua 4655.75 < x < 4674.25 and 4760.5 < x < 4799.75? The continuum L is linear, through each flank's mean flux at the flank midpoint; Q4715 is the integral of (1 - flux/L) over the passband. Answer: 1.3 AA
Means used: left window 42.1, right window 41.3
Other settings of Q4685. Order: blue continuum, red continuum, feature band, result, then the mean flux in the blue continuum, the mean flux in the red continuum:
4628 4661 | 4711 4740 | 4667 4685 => 0.8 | 42.2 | 40.9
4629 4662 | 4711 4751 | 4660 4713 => 0.9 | 42.2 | 41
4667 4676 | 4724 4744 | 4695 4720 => -0.4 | 40.4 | 39.6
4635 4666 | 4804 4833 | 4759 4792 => -2.2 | 41.8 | 37.7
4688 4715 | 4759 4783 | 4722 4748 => 0.2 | 41.3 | 40.8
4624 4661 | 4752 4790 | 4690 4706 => 0.9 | 42.2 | 41.3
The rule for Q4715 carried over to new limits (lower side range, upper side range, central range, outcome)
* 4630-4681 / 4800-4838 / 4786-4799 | -1.34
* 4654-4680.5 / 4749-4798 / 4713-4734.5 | 0.60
